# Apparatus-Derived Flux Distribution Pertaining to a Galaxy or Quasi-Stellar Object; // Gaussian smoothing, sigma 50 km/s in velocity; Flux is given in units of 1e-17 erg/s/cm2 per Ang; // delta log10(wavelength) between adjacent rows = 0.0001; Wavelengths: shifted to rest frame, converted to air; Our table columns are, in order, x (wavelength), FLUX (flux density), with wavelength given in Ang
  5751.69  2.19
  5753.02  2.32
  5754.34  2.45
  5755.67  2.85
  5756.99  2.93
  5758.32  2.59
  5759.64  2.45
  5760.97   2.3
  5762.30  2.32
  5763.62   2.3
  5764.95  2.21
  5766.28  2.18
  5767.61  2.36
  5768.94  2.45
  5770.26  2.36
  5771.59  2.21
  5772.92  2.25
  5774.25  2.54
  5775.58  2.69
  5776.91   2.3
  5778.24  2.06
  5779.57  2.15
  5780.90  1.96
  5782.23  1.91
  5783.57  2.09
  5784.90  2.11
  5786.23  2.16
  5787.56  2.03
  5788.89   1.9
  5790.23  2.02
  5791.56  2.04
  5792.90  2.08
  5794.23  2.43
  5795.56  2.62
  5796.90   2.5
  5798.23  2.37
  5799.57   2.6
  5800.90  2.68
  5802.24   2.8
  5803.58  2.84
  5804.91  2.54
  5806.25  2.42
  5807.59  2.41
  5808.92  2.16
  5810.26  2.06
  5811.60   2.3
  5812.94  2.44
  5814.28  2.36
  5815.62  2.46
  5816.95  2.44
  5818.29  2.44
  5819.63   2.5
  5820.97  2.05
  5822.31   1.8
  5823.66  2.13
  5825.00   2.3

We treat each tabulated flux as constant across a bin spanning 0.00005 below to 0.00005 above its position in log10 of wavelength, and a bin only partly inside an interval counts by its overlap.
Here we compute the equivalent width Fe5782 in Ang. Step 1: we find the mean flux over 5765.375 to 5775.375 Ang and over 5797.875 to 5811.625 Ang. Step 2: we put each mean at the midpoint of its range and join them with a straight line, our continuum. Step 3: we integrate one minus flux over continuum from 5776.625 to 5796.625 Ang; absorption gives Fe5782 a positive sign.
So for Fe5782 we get 2.4 Ang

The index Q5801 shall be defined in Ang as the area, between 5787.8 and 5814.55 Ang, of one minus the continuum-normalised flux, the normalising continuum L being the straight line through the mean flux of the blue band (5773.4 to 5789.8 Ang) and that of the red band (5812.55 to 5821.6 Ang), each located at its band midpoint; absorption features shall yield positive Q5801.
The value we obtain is -1.05 Ang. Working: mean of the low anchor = 2.16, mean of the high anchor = 2.39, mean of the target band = 2.37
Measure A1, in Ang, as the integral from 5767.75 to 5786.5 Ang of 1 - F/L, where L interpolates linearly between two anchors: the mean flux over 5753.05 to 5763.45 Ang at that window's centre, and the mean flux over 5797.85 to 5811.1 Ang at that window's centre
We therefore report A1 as 2.1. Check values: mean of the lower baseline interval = 2.53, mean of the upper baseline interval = 2.49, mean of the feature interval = 2.24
